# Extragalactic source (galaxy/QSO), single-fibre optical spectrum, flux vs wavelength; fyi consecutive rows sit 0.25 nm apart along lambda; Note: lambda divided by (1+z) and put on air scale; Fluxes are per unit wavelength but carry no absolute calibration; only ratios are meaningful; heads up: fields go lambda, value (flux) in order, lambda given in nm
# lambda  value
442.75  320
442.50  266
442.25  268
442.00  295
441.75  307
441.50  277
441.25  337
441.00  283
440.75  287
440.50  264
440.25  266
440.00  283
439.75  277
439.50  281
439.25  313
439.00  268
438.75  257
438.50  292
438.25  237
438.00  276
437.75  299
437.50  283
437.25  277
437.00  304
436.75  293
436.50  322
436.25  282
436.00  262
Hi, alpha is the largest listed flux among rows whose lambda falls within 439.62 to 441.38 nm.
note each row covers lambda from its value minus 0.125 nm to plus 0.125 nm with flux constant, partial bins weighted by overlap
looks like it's 337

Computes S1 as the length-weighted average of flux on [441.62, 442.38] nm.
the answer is 290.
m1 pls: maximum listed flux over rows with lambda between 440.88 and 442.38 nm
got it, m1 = 337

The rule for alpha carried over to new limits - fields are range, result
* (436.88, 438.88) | 304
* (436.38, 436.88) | 322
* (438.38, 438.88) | 292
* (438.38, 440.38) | 313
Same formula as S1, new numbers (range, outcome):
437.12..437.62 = 280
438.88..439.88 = 285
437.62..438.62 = 276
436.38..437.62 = 296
